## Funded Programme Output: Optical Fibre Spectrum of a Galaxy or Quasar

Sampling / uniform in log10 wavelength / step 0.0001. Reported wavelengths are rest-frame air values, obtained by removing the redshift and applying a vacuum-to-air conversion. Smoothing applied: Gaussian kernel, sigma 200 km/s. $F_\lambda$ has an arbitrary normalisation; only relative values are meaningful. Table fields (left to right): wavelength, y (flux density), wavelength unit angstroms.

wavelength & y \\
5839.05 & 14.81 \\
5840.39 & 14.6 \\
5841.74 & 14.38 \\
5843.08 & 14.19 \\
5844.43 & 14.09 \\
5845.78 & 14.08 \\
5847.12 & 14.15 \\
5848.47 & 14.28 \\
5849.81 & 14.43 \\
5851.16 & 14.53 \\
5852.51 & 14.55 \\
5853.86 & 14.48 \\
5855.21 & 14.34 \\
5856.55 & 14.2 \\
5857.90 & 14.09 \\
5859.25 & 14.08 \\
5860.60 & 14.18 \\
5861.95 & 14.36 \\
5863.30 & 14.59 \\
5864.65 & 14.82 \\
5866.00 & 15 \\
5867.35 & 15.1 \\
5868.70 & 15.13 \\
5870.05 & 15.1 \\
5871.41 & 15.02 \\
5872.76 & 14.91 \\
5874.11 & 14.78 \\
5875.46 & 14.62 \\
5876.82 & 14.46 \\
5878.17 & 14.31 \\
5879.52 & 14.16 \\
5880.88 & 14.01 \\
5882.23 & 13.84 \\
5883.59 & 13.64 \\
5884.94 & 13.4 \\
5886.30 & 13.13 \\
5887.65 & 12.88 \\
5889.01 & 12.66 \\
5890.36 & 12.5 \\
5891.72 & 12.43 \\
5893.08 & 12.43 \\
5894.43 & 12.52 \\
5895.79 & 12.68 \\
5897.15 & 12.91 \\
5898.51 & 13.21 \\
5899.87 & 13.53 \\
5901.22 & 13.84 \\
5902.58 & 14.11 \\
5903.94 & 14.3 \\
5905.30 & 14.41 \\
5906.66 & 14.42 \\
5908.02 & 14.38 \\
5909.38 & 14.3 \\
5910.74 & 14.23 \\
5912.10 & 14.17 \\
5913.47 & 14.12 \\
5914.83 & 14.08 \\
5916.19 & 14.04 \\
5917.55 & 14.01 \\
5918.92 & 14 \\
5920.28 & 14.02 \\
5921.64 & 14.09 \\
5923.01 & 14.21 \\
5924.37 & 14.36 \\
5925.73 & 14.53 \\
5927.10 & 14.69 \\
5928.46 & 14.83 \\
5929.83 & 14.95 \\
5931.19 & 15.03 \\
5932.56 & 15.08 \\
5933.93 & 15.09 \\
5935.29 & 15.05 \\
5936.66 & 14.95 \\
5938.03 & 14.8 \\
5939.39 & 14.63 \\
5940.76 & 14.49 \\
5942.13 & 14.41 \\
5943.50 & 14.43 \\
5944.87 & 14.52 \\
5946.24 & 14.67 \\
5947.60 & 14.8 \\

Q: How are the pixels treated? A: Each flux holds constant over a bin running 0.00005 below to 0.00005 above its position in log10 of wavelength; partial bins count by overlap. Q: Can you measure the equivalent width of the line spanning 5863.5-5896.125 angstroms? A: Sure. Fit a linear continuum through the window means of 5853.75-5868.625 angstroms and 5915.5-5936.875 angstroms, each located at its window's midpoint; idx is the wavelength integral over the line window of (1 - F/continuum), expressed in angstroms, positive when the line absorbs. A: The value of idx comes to 1.4 angstroms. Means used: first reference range 14.5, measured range 13.9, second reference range 14.6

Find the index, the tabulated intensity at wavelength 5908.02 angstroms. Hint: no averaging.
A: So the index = 14.38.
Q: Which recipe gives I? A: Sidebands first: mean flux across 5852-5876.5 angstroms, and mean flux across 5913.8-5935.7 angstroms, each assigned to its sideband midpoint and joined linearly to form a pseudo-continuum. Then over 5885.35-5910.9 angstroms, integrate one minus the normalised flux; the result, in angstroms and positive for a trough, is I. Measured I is 2.0 angstroms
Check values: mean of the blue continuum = 14.6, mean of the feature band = 13.4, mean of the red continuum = 14.5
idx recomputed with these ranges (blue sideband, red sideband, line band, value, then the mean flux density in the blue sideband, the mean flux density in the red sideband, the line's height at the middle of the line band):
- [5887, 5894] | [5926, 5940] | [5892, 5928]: -0.7 angstroms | 12.6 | 14.9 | 13.6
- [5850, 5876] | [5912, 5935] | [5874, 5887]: 0.5 angstroms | 14.6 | 14.4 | 14.6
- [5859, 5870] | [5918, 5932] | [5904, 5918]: 0.3 angstroms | 14.7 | 14.5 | 14.5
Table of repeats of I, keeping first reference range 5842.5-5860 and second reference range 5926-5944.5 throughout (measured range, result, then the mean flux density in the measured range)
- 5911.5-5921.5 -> 0.4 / 14.1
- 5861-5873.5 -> -0.4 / 14.9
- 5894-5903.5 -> 0.8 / 13.3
